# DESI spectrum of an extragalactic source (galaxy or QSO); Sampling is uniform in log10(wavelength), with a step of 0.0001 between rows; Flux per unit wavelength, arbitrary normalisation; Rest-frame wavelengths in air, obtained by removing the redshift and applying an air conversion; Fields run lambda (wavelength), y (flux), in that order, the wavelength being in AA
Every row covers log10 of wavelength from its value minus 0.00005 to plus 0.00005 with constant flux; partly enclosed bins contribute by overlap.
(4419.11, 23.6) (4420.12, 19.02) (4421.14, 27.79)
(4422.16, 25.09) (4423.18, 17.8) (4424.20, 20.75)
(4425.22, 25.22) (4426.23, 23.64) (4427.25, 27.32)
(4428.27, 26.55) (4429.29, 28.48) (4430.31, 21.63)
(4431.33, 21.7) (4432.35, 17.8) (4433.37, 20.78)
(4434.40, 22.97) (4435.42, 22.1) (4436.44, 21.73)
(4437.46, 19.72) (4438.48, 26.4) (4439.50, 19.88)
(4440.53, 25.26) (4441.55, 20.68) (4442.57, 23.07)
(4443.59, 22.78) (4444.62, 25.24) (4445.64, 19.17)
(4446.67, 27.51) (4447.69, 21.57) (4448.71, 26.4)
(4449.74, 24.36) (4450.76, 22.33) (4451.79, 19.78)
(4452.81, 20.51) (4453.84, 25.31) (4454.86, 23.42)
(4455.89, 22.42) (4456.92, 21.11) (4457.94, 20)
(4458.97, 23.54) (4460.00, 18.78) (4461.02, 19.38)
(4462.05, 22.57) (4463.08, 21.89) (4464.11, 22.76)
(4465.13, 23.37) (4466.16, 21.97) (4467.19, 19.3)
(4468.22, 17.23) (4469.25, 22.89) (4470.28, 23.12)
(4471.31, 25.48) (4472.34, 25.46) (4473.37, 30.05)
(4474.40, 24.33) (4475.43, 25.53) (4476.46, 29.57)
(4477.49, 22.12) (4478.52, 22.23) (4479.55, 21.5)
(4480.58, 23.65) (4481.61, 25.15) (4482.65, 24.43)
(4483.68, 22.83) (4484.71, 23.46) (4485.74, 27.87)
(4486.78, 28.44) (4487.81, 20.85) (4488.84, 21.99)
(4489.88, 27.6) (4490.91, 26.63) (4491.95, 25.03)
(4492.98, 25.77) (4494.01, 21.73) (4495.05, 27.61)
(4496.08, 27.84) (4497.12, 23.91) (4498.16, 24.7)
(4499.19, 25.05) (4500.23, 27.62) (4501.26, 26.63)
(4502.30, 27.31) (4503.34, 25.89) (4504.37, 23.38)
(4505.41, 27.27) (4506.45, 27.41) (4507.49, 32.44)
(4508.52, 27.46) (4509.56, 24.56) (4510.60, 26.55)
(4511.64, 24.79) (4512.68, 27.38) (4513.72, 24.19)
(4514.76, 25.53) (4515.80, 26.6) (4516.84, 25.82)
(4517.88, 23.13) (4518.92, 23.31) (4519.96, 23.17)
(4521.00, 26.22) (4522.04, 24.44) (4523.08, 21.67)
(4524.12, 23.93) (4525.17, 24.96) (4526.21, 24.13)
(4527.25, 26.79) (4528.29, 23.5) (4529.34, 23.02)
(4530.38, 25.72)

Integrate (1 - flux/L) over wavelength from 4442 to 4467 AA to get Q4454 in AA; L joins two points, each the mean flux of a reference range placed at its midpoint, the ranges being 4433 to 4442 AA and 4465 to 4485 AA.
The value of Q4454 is 0.5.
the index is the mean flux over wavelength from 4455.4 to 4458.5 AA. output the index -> 21.2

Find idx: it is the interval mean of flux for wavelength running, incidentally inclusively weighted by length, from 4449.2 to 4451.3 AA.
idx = 23.3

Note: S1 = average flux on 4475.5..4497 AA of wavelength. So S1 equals 24.8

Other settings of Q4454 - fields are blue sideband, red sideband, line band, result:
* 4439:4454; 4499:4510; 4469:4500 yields 0.7 AA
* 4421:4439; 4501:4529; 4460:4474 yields 0.9 AA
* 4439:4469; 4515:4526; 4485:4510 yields -2.6 AA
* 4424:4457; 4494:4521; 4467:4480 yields 0.3 AA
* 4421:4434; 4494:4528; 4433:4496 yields 2.6 AA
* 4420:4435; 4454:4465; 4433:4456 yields -0.4 AA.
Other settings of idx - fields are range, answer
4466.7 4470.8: 20.6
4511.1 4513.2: 26.1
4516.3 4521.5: 24.3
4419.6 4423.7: 22.4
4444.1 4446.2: 22.2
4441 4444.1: 22.3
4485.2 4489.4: 24.8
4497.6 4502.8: 26.2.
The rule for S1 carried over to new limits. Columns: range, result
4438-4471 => 22.3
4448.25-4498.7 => 23.6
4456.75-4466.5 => 21.6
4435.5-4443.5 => 22.4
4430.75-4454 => 22.4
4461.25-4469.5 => 21.4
